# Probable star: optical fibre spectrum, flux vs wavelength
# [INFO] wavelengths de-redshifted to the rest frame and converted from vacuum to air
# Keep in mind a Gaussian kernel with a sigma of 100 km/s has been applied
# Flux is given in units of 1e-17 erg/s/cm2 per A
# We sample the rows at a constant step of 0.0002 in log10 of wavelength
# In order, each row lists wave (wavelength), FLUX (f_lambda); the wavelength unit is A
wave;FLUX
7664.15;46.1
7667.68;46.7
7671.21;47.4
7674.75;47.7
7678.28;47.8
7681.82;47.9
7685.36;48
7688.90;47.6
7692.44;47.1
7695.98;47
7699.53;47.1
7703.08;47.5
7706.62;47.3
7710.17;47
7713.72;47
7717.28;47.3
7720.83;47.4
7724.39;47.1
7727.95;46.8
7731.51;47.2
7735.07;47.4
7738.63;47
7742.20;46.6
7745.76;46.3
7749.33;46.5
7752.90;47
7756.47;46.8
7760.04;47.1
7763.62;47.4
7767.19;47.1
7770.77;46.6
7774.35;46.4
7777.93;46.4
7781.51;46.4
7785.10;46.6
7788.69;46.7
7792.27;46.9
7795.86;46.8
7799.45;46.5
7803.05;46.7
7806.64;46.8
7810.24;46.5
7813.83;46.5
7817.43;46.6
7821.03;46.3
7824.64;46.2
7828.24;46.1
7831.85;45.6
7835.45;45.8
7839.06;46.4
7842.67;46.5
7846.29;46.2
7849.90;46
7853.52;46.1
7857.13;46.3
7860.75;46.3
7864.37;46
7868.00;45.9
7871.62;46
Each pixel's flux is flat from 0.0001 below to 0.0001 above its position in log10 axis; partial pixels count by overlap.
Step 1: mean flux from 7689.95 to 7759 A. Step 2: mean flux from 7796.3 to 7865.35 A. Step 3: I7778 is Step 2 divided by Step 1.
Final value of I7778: 0.98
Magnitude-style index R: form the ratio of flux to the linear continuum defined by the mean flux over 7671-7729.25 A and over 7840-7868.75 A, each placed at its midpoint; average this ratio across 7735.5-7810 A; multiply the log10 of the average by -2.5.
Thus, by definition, 0.00 mag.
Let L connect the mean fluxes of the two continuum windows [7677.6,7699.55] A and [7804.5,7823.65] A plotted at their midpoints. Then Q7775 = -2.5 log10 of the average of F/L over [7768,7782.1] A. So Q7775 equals 0.01 mag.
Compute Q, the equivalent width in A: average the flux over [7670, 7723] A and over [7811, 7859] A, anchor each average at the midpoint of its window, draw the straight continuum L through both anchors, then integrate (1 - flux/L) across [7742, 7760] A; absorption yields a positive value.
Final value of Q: 0.1 A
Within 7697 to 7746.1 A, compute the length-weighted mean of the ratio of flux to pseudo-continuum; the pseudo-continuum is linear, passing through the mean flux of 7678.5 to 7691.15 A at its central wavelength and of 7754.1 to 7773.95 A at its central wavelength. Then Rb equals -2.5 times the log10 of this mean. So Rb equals 0.01 mag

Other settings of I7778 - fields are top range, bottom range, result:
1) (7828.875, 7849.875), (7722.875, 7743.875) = 0.98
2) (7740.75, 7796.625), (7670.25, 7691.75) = 0.98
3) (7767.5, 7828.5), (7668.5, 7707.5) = 0.98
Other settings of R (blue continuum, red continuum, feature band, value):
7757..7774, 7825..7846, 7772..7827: 0.000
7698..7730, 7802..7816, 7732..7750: 0.005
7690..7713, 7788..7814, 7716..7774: 0.000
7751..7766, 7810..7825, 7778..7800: 0.002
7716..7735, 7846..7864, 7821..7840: 0.008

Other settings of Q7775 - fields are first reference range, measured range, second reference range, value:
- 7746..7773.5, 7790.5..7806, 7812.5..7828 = 0.00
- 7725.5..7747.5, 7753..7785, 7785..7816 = 0.00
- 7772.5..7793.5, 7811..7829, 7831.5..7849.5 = 0.00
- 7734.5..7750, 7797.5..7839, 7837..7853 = 0.00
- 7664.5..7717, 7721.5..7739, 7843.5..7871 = 0.00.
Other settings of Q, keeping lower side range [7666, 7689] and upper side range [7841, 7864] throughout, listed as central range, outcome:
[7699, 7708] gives 0.01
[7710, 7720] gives 0.03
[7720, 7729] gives 0.02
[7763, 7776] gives 0.01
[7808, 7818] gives 0.00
